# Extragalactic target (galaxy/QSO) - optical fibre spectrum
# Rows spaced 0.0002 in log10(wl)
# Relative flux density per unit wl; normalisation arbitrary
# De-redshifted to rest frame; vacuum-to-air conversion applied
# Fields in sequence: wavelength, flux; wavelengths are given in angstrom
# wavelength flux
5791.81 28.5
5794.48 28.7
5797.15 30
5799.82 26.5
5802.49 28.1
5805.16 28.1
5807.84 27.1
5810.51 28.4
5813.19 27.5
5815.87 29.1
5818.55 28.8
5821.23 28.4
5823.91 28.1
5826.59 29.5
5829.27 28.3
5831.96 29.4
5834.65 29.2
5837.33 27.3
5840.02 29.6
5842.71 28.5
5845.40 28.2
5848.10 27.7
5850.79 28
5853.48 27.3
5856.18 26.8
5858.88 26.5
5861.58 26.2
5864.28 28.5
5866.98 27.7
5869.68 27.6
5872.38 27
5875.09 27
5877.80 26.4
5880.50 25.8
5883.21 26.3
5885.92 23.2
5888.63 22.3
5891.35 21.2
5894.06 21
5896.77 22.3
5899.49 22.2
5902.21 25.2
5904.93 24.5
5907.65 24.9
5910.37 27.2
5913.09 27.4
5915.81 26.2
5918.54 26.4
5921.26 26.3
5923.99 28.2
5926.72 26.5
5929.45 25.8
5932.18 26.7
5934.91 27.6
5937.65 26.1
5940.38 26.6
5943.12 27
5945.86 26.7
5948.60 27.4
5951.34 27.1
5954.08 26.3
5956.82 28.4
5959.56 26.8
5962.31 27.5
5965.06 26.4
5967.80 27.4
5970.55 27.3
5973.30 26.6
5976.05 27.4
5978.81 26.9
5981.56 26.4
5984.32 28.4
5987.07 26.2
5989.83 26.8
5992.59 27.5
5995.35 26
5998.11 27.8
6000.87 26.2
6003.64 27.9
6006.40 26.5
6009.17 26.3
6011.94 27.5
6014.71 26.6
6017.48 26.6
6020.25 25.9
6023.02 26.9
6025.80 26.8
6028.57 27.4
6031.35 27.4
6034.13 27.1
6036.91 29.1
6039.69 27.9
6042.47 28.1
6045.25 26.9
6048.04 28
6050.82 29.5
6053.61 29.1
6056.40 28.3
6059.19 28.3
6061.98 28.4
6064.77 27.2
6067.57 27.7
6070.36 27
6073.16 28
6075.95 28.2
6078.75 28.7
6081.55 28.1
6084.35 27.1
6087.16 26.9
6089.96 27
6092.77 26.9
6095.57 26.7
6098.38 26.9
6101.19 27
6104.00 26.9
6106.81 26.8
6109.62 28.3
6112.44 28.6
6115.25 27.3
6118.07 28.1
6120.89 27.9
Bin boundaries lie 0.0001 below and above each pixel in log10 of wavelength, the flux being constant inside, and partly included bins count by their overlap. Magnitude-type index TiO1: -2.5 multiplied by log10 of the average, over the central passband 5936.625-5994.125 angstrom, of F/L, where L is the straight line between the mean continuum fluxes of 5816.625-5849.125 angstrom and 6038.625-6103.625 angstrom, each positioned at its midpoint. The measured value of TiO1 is 0.043 mag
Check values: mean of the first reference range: 28.6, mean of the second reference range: 27.7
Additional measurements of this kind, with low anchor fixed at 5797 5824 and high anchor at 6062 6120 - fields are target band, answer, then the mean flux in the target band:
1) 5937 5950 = 0.041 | 26.8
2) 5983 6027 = 0.033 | 26.9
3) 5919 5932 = 0.047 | 26.7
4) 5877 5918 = 0.145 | 24.4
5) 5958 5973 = 0.028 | 27.1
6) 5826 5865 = 0.000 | 28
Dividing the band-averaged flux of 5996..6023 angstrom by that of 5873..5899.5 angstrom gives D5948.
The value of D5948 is 1.1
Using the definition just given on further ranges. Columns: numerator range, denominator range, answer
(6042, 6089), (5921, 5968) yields 1.04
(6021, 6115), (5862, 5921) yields 1.09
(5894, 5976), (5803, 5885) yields 0.95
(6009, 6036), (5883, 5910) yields 1.15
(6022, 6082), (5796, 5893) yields 1.02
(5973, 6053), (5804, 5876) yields 0.97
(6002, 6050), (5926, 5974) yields 1.01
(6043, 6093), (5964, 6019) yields 1.03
